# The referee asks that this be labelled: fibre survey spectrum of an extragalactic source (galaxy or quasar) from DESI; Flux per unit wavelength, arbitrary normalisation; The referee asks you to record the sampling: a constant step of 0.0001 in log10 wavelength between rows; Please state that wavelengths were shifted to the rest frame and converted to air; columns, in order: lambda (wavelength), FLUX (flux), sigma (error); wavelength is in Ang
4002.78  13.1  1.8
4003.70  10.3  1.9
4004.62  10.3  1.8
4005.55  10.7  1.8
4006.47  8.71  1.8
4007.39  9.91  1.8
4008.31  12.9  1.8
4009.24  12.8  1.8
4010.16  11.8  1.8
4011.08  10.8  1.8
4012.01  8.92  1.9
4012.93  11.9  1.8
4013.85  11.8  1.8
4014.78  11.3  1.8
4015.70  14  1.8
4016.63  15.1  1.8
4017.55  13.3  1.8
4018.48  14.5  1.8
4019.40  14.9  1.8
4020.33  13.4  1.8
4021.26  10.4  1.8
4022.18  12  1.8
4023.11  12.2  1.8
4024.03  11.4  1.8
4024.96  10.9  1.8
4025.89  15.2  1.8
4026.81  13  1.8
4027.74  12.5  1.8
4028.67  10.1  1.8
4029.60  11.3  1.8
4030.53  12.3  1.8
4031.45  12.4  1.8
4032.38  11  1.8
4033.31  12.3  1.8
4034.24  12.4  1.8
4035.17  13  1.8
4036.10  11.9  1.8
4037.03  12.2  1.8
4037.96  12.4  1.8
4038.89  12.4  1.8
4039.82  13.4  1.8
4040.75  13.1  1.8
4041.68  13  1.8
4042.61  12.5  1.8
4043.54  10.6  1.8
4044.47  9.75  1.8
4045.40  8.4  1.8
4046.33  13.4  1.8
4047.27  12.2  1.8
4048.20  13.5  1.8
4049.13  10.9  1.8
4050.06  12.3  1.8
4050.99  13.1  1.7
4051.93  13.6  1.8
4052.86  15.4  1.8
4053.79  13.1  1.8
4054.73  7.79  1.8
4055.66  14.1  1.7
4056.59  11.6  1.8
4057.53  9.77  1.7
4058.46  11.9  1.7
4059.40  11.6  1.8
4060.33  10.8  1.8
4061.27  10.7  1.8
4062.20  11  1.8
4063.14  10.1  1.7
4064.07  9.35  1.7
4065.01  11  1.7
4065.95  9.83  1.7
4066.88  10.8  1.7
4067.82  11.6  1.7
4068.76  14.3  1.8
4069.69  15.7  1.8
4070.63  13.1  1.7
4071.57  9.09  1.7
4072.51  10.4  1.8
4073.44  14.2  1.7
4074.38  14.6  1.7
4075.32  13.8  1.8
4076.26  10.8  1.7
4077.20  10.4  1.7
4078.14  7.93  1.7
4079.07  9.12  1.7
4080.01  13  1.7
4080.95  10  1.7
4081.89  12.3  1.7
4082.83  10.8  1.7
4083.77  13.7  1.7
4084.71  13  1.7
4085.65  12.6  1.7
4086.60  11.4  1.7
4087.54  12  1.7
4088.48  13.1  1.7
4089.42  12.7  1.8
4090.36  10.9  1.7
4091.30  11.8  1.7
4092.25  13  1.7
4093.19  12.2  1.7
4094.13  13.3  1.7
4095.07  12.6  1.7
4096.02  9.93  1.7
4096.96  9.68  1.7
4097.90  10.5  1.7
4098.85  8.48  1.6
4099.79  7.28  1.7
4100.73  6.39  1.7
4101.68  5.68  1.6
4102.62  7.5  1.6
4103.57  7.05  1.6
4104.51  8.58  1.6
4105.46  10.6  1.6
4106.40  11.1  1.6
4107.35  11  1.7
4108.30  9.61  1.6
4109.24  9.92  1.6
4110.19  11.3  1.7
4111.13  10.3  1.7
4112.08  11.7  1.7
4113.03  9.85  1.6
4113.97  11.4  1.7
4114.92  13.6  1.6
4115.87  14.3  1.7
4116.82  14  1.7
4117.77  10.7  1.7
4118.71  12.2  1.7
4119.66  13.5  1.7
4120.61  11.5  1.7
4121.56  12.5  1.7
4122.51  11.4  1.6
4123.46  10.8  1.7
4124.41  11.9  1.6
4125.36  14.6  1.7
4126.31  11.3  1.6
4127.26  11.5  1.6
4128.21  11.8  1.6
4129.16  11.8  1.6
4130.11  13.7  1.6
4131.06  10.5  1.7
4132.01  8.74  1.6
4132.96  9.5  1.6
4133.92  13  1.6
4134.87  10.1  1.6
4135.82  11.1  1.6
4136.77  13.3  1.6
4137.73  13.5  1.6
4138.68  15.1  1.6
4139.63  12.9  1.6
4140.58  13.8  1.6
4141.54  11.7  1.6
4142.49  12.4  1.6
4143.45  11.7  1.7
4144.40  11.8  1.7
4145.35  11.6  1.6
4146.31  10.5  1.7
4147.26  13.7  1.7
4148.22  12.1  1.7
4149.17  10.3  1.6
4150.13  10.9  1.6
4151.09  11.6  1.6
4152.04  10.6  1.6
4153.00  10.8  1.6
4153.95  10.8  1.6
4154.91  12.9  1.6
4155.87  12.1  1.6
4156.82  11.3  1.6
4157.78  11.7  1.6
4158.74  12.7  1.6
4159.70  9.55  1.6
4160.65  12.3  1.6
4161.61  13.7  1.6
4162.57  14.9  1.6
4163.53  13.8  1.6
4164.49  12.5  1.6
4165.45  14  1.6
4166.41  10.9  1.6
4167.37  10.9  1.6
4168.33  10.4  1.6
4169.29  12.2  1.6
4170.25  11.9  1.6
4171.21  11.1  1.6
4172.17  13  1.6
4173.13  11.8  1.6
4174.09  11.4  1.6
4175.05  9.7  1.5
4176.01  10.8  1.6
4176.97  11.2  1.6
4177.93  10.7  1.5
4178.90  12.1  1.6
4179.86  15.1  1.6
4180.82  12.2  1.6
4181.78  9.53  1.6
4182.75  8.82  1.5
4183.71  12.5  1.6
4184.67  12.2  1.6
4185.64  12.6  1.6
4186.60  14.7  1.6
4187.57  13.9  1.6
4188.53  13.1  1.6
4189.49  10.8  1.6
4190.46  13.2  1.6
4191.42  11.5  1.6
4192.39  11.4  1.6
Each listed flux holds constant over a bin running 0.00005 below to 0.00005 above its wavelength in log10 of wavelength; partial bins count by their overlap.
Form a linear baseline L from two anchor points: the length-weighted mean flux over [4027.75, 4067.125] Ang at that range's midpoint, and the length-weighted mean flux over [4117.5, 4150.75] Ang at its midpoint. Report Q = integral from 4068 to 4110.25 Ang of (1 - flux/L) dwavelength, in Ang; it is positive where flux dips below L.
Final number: 2.8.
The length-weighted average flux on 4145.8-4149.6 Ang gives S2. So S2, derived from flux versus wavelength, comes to 11.7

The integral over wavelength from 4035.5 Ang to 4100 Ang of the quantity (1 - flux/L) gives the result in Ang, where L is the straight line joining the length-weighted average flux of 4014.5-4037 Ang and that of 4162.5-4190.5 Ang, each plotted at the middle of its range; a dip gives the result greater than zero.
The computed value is 3.5 Ang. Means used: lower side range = 12.5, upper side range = 12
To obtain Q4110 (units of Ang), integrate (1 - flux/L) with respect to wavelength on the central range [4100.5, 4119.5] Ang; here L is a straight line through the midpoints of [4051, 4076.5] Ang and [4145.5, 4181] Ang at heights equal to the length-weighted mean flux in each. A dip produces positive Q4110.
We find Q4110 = 2.3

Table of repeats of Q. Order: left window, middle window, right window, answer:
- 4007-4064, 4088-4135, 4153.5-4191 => 4.0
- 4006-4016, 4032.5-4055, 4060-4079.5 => -1.7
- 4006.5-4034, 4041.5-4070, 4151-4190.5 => 1.0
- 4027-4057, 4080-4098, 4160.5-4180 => 0.3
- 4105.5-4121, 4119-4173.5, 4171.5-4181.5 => -1.3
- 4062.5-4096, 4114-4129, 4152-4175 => -0.6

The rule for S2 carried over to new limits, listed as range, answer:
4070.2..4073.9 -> 11.7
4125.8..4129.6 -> 11.6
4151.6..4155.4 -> 11.3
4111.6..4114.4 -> 11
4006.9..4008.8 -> 11.4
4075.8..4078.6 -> 9.7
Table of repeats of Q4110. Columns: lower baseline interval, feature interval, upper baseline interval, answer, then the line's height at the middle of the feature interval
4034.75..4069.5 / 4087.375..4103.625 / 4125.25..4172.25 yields 2.19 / 11.9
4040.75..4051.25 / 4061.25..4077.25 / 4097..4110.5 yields -1.71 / 10.7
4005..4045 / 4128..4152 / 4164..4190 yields 0.10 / 11.9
